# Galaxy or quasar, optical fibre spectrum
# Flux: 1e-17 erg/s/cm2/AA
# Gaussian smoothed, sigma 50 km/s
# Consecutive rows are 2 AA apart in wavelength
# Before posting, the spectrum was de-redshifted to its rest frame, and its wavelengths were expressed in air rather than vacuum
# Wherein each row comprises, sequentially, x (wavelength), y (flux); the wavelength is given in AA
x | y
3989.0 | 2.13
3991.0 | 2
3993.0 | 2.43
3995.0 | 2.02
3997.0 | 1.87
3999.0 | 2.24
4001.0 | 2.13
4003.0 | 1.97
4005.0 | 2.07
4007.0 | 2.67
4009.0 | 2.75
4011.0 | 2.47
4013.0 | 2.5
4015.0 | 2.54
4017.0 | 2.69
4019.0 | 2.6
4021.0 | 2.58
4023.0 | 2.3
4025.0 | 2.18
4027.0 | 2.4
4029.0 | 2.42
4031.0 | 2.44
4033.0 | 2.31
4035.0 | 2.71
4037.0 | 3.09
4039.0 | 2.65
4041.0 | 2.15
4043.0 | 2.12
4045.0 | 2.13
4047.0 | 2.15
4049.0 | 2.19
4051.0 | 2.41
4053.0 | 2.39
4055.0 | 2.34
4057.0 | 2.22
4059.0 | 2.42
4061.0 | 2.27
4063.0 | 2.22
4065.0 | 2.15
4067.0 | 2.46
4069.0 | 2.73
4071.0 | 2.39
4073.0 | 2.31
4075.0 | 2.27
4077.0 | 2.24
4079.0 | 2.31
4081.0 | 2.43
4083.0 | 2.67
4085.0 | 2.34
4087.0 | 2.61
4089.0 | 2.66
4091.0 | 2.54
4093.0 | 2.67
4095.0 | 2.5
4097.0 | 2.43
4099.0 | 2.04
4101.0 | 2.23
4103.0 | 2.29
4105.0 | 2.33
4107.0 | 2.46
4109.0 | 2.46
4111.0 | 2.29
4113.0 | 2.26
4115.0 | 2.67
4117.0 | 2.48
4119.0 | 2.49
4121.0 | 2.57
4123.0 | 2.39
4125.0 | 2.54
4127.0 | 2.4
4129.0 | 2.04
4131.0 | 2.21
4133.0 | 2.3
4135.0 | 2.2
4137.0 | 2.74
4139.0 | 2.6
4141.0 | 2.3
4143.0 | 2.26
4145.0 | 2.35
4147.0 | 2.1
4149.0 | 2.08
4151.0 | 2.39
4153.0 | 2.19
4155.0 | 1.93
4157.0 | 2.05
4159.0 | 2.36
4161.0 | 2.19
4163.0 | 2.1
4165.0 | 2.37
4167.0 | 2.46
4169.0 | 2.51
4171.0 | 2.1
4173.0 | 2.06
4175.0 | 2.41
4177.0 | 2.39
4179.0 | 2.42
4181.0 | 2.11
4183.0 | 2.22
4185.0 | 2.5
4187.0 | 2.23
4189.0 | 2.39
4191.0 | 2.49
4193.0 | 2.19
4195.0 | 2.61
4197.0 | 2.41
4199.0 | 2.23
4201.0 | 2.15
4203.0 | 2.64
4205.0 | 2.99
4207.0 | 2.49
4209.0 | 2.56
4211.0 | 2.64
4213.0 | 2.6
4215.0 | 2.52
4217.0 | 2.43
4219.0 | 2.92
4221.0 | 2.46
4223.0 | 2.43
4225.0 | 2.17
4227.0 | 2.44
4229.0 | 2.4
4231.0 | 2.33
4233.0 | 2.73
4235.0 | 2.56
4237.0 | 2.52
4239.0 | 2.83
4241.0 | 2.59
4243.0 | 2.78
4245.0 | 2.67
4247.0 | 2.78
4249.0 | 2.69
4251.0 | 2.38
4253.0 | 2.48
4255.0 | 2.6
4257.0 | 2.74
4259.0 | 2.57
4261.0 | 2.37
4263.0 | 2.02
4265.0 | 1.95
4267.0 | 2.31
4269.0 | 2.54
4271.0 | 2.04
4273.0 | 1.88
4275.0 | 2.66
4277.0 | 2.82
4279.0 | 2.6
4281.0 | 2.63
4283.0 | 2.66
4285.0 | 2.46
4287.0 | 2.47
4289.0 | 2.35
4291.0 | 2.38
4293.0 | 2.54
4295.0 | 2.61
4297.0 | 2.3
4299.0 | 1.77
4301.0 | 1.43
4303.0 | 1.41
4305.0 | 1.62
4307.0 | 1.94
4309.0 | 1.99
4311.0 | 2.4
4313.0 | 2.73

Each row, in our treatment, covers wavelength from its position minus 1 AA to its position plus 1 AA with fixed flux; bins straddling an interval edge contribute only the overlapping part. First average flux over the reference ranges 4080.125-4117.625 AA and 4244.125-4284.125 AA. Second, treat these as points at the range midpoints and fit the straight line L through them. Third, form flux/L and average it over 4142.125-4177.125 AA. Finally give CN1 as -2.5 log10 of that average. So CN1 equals 0.10 mag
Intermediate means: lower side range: 2.44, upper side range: 2.47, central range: 2.24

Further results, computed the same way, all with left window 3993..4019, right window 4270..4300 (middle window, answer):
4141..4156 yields 0.09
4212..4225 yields -0.06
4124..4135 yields 0.04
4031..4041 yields -0.11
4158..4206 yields 0.01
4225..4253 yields -0.08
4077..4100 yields -0.05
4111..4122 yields -0.05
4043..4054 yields 0.05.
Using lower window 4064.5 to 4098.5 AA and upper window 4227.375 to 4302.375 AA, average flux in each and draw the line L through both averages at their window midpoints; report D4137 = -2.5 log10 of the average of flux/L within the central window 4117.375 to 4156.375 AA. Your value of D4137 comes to 0.06 mag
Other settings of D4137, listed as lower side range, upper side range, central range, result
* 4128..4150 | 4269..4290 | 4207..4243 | -0.07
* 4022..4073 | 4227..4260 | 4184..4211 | 0.04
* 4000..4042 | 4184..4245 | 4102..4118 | 0.03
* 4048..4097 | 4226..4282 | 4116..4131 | 0.01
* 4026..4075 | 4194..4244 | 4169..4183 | 0.11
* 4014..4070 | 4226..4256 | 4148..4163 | 0.16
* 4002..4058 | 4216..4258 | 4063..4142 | 0.03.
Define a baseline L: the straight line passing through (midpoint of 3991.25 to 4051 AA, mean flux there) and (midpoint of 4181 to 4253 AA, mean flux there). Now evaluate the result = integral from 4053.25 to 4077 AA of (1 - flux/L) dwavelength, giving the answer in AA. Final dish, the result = 0.58 AA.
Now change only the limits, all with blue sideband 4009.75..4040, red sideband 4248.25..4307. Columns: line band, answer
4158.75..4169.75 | 0.38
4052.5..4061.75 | 0.64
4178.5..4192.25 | 0.34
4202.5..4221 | -2.07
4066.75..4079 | 0.48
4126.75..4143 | 0.62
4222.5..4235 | -0.39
